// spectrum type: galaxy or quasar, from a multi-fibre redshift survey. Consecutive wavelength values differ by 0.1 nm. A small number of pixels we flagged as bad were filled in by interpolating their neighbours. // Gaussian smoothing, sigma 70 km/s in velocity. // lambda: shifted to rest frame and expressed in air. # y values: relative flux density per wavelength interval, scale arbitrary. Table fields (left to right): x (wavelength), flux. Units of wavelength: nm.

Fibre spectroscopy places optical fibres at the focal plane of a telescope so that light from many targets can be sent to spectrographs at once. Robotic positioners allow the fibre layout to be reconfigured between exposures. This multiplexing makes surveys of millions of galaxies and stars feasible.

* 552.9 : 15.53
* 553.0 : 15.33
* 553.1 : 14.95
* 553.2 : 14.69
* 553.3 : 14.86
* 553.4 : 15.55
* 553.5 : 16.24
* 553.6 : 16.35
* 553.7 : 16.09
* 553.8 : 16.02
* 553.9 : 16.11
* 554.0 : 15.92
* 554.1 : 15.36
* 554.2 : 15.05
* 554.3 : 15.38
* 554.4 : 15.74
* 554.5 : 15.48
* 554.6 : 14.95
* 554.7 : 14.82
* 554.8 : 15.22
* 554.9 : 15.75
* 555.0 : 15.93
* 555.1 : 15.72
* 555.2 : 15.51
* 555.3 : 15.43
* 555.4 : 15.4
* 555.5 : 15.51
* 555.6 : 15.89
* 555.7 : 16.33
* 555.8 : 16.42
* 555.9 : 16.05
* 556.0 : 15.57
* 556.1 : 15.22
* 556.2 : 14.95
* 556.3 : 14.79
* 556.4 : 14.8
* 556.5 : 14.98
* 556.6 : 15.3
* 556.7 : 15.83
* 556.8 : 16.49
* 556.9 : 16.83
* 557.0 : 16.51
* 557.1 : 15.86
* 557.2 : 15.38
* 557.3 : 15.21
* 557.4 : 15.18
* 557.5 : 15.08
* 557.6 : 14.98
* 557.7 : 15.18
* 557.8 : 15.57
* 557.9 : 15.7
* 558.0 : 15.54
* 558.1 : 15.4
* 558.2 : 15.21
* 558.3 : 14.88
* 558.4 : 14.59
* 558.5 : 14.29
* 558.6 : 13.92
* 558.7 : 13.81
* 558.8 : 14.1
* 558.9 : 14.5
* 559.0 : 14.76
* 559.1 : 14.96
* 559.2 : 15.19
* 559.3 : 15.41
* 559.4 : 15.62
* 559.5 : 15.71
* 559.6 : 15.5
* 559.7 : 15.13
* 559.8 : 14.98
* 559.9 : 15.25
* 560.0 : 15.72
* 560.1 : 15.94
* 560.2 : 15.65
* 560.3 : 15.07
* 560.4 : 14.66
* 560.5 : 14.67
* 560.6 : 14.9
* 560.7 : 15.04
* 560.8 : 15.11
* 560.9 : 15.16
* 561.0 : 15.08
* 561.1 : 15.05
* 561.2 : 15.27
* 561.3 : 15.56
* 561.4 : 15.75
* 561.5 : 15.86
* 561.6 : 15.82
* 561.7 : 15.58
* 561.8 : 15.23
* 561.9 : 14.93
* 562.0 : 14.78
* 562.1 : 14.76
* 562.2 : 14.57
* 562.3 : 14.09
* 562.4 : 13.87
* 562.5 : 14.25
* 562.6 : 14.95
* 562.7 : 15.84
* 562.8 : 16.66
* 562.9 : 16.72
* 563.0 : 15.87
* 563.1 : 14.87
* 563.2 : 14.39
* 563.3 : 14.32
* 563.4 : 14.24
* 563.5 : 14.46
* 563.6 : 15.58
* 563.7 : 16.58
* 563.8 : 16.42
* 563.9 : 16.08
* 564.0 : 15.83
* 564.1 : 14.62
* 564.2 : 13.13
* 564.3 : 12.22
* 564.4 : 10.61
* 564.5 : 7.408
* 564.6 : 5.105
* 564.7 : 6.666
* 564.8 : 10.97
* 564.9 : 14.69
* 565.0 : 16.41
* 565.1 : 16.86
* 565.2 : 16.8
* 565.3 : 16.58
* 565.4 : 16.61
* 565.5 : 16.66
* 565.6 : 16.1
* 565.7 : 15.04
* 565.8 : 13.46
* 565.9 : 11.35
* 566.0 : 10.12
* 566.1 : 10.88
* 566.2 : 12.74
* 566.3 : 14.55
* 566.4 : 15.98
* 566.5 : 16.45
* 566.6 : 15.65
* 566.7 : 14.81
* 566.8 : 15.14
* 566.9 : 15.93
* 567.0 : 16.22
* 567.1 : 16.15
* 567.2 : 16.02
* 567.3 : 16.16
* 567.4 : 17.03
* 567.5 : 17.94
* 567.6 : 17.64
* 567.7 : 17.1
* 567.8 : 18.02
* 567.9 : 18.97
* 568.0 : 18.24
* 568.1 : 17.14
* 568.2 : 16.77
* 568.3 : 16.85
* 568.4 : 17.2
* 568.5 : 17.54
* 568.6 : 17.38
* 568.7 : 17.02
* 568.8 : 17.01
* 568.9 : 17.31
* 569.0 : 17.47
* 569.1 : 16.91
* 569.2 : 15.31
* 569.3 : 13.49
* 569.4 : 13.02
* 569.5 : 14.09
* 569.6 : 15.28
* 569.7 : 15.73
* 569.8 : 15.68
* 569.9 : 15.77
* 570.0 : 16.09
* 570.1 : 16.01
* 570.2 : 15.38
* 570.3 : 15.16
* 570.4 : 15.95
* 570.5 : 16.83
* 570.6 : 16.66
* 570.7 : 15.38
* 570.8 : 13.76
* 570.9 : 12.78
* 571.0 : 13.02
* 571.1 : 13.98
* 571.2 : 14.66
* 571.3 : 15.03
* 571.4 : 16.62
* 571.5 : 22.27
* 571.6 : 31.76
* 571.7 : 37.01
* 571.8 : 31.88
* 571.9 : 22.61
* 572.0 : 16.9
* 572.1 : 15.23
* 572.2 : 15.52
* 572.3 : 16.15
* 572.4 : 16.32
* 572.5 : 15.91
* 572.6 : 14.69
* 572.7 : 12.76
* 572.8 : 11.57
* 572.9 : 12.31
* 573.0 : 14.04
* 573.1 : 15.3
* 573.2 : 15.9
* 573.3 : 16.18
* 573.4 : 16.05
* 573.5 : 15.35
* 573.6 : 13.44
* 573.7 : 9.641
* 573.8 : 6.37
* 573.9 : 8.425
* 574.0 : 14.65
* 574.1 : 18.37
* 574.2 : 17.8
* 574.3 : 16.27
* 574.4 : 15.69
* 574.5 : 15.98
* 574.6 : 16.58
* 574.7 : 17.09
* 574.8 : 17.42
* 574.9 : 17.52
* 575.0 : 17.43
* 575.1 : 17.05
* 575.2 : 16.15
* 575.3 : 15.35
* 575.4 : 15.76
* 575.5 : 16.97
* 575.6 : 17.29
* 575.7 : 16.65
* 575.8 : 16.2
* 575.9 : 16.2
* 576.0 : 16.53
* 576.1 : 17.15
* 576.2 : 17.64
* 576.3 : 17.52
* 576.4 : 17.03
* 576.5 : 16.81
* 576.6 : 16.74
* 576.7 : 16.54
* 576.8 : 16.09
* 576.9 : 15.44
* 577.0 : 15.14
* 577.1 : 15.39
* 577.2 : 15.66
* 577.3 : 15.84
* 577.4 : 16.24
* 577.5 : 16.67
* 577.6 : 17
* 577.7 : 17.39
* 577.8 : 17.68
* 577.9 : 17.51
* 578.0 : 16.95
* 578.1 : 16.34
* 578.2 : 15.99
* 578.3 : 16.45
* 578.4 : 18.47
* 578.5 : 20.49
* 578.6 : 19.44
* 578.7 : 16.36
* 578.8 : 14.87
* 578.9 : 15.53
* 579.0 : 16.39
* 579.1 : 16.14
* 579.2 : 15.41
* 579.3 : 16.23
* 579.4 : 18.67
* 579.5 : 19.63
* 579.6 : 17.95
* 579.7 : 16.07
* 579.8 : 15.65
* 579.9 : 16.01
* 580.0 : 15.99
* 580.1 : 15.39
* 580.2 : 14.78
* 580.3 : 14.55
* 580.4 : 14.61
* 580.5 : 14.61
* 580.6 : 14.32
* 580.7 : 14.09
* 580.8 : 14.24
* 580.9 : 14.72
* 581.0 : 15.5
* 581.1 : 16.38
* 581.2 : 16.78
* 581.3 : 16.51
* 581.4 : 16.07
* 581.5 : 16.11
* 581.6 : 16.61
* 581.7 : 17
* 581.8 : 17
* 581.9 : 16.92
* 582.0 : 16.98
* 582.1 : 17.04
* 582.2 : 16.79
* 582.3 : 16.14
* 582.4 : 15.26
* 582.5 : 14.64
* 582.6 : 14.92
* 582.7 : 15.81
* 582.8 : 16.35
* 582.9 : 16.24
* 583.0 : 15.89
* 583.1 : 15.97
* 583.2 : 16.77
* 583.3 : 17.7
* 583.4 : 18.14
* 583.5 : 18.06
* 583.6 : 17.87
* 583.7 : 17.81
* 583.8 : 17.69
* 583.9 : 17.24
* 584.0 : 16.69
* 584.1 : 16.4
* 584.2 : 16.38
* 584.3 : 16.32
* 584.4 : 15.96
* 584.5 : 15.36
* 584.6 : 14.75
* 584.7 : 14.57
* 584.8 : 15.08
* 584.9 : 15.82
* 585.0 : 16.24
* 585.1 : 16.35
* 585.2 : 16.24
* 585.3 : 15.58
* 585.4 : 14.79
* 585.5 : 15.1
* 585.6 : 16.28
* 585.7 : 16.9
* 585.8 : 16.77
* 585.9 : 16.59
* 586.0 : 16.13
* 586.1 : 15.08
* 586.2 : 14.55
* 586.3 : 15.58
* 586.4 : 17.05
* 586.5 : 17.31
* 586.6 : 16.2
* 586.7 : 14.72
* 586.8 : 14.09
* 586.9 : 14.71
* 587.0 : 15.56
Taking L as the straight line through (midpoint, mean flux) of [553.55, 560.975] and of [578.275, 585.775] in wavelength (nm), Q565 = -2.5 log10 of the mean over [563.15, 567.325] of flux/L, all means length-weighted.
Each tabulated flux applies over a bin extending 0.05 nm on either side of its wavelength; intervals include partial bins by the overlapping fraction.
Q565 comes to 0.11 mag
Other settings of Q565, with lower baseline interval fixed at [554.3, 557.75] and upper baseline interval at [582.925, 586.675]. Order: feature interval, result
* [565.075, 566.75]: 0.08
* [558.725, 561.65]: 0.03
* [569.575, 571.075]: 0.04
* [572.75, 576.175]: 0.05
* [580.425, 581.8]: 0.04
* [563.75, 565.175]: 0.23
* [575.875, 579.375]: -0.04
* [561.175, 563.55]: 0.04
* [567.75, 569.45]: -0.06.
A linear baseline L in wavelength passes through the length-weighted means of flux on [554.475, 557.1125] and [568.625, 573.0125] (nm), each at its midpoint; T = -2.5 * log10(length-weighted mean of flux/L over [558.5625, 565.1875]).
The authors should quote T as 0.11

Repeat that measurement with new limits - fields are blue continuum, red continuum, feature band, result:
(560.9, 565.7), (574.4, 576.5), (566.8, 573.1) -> -0.073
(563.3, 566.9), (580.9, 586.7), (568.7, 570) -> -0.086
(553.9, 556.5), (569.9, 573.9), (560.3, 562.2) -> 0.045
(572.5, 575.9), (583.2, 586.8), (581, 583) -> -0.022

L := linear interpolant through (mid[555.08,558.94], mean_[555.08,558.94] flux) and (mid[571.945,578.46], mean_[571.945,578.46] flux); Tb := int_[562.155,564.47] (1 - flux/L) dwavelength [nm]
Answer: 0.11 nm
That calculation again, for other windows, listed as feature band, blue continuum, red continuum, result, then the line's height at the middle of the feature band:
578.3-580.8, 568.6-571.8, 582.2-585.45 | 0.03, 16.5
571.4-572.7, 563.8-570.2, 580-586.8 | -0.46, 15.4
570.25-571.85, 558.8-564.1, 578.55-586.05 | -0.33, 15.7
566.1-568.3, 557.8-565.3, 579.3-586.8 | -0.18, 15.1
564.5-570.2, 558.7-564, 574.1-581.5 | 0.11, 15.6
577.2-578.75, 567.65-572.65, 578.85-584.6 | -0.06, 16.6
